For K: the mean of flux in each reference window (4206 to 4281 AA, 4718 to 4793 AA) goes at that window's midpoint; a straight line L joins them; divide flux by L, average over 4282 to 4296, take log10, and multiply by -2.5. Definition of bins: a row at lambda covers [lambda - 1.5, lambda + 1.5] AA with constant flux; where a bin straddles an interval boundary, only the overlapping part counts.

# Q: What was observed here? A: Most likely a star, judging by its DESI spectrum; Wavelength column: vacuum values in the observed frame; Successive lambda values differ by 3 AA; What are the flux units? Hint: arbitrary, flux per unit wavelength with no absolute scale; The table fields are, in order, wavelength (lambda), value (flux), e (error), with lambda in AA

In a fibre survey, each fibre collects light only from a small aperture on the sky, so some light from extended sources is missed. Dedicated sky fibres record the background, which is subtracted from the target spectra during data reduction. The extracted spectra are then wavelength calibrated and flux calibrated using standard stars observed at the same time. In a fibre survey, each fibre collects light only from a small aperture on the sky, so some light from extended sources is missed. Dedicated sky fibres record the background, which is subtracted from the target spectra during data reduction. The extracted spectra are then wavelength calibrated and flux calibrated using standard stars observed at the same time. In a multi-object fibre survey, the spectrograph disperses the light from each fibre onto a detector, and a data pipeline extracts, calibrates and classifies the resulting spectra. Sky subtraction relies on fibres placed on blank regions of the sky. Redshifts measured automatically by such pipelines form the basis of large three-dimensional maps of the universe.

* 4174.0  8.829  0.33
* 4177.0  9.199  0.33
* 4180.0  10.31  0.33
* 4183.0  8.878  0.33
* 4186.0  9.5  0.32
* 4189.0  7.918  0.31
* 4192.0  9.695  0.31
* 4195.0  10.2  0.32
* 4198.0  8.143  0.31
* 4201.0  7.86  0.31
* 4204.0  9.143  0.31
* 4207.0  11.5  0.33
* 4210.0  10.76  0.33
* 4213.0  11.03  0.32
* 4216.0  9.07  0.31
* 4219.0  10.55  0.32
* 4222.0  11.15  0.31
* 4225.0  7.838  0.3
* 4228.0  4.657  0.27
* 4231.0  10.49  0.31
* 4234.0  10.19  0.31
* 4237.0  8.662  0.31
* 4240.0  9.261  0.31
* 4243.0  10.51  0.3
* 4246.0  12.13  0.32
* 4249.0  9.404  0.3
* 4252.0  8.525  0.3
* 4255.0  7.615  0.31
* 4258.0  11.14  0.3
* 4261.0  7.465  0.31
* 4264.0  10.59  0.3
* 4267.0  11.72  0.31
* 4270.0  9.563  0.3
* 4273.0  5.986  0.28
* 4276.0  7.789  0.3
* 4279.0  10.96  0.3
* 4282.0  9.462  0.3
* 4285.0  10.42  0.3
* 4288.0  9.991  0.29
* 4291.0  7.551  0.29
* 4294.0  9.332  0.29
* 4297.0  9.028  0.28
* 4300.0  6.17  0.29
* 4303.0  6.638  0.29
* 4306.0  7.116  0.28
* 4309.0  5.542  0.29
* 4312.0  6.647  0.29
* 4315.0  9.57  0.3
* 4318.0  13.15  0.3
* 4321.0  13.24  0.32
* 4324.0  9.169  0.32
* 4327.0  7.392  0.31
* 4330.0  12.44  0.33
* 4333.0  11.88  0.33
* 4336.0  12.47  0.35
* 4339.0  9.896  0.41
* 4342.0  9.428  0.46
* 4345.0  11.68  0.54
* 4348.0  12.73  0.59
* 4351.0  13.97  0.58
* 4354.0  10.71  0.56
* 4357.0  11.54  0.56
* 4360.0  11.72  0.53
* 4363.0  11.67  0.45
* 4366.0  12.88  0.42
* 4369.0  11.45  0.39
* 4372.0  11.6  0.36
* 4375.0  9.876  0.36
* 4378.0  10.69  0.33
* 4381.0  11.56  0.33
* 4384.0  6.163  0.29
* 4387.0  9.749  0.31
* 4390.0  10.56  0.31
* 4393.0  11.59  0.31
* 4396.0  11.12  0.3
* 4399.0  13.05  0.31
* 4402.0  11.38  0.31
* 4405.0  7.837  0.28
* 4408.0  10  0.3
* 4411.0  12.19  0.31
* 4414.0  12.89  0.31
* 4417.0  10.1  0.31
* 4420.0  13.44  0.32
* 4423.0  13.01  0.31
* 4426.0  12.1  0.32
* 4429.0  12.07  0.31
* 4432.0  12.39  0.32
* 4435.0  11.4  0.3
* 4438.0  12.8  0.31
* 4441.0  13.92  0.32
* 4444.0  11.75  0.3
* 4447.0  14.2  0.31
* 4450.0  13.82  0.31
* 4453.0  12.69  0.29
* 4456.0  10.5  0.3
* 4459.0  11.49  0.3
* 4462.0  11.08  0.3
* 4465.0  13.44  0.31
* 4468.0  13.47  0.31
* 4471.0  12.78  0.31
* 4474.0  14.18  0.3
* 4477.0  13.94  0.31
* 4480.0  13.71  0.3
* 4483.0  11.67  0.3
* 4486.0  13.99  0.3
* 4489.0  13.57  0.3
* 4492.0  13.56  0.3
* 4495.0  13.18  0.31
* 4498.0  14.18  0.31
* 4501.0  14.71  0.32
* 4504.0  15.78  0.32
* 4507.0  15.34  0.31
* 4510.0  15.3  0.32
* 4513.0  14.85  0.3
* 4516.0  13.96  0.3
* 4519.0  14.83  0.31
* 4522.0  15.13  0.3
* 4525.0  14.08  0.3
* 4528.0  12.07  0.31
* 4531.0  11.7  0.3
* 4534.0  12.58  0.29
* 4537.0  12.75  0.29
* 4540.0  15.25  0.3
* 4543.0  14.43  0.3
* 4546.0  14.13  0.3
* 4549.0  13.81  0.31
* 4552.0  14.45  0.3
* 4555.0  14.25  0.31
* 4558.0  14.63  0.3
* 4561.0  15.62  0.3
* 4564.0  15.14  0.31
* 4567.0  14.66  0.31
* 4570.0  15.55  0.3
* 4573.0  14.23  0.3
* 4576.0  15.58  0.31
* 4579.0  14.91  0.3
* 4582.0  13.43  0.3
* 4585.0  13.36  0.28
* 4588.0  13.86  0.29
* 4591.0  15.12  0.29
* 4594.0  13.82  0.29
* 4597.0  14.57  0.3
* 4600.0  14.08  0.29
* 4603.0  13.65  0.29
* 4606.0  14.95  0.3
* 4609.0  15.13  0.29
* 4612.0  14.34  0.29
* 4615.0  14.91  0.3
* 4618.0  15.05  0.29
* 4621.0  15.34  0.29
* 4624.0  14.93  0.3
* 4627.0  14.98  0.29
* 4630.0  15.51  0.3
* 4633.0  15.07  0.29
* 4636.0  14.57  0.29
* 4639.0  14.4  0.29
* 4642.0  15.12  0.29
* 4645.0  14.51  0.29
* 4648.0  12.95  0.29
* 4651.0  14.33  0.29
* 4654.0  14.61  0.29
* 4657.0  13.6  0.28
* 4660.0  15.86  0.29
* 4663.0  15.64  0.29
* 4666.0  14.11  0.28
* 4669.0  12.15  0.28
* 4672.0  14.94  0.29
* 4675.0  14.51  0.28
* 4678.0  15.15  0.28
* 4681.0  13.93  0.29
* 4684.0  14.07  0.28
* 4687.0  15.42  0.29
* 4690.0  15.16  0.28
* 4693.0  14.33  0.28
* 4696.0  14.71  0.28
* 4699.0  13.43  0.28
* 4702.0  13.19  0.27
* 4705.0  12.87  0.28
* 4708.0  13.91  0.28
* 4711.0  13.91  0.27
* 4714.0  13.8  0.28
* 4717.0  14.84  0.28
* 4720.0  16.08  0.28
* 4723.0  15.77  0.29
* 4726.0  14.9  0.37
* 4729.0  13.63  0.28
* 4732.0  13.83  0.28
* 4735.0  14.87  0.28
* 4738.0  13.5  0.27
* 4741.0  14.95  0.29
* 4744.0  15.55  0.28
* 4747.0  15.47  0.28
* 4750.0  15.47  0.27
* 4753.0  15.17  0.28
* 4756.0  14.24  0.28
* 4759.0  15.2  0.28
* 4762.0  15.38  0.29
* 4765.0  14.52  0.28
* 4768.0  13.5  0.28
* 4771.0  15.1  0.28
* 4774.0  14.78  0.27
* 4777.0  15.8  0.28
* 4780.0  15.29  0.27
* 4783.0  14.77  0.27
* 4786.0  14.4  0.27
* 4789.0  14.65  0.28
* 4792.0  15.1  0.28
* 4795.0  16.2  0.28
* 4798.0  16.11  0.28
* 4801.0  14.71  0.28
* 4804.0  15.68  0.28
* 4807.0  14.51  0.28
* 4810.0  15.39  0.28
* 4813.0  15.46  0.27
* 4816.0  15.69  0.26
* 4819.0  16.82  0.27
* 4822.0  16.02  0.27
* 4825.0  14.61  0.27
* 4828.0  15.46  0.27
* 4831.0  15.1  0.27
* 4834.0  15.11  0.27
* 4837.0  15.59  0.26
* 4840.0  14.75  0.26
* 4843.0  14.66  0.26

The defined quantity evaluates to 0.08 mag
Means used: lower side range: 9.53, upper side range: 14.9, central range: 9.33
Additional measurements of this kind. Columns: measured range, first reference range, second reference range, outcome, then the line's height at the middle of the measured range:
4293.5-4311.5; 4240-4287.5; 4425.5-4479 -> 0.38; 10.2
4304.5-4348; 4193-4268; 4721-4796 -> 0.05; 10.5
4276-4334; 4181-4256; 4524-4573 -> 0.16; 10.6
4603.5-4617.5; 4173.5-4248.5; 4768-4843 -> -0.11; 13.4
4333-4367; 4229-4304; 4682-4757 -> -0.15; 10.2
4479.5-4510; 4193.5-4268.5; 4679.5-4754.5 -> -0.15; 12.3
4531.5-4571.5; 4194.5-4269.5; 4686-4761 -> -0.12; 12.8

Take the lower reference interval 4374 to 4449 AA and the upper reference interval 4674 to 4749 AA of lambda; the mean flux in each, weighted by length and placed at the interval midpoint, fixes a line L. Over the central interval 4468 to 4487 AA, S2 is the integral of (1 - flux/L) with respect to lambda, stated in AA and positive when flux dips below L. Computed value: -2.0 AA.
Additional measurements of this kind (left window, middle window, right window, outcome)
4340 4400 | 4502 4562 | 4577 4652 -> -3.8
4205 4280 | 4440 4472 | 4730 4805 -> -2.4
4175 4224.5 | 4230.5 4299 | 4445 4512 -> 7.1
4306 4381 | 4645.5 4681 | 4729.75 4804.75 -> -1.0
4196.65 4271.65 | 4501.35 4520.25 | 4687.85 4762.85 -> -4.0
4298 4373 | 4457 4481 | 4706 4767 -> -2.2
